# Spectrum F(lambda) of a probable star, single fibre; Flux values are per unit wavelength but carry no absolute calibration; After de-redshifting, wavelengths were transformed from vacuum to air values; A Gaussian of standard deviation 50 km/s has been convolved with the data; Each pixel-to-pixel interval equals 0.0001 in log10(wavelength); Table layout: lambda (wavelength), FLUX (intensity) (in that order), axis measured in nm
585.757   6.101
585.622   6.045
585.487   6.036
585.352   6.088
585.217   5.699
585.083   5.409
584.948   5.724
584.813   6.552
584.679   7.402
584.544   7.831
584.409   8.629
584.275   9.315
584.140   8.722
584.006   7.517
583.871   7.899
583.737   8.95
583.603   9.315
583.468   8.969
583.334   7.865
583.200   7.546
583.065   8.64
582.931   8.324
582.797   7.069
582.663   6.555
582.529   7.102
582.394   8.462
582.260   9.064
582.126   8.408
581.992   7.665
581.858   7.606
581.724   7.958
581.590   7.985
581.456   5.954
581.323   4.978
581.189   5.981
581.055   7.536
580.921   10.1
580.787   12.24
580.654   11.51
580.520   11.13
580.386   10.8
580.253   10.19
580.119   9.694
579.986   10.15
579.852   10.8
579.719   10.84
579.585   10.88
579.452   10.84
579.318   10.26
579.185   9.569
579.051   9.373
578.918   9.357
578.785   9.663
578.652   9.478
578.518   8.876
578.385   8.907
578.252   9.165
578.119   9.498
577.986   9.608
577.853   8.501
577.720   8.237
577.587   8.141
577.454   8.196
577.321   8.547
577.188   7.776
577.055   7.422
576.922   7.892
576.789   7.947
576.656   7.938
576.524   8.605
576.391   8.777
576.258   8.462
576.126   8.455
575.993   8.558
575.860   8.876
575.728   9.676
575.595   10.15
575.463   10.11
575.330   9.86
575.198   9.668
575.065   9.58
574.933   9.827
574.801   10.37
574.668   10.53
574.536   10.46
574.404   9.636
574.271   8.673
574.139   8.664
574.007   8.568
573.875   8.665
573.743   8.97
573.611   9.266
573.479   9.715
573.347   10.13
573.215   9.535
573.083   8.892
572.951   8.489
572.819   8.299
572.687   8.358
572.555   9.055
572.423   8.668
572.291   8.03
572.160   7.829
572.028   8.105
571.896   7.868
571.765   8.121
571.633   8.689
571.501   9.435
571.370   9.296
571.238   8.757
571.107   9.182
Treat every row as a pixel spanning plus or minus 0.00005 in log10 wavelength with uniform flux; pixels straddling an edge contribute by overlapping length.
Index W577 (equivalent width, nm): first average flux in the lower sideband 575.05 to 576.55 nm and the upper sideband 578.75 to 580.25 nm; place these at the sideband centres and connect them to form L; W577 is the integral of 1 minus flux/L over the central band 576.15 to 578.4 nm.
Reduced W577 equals 0.27 nm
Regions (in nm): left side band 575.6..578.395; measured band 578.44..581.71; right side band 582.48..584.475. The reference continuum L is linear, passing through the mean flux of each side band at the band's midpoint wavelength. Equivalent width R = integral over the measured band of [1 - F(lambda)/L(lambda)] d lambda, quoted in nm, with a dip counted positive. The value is -0.43 nm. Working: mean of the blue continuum 8.56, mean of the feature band 9.48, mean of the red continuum 8.17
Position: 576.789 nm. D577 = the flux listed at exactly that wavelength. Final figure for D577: 7.947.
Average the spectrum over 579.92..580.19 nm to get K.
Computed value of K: 9.93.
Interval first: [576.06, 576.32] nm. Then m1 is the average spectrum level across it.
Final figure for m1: 8.48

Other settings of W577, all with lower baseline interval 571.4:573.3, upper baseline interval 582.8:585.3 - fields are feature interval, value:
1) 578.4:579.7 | -0.274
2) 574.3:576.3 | -0.299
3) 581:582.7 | 0.123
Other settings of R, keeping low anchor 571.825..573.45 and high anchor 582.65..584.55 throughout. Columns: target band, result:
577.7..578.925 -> -0.103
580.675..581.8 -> 0.049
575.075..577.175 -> -0.075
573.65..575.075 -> -0.145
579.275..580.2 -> -0.231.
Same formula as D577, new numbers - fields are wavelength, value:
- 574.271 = 8.673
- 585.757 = 6.101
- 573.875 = 8.665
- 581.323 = 4.978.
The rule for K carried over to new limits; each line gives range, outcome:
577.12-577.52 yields 8.17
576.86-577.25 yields 7.69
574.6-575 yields 10.3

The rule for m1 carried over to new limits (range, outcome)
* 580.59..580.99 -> 11.3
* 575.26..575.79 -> 9.95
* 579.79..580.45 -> 10.3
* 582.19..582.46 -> 8.76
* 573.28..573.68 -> 9.7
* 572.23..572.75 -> 8.52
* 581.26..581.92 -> 6.91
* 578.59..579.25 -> 9.49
